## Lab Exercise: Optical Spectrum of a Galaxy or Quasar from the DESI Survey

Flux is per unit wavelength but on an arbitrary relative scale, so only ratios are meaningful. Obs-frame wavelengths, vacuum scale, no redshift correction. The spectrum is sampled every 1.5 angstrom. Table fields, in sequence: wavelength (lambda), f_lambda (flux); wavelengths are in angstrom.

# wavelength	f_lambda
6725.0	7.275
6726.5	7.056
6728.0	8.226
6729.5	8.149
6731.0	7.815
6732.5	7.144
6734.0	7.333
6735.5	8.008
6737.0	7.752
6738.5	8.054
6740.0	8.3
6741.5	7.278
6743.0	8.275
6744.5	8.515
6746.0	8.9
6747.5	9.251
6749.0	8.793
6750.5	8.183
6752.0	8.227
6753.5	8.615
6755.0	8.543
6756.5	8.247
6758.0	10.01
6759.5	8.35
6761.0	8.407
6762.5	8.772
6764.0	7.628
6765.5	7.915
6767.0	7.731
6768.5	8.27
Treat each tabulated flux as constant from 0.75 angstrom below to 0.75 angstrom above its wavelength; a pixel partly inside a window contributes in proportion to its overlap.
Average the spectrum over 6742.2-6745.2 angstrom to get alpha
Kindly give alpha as 8.37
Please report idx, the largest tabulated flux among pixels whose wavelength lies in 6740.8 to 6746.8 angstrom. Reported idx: 8.9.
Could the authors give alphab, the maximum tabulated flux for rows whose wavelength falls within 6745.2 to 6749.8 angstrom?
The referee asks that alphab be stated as 9.251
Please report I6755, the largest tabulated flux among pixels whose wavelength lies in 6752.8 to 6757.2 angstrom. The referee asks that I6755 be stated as 8.615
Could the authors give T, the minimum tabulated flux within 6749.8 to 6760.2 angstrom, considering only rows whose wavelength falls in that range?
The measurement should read 8.183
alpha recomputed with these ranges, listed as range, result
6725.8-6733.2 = 7.69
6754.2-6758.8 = 8.92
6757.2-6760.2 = 9.18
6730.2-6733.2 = 7.5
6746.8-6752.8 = 8.61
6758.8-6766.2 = 8.22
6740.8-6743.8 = 7.8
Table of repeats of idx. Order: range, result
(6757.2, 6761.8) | 10.01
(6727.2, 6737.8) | 8.226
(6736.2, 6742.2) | 8.3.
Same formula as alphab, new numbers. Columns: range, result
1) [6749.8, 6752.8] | 8.227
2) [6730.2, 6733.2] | 7.815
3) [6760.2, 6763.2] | 8.772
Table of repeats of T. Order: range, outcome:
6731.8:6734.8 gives 7.144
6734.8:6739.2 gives 7.752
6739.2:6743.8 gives 7.278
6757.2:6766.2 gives 7.628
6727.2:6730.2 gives 8.149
